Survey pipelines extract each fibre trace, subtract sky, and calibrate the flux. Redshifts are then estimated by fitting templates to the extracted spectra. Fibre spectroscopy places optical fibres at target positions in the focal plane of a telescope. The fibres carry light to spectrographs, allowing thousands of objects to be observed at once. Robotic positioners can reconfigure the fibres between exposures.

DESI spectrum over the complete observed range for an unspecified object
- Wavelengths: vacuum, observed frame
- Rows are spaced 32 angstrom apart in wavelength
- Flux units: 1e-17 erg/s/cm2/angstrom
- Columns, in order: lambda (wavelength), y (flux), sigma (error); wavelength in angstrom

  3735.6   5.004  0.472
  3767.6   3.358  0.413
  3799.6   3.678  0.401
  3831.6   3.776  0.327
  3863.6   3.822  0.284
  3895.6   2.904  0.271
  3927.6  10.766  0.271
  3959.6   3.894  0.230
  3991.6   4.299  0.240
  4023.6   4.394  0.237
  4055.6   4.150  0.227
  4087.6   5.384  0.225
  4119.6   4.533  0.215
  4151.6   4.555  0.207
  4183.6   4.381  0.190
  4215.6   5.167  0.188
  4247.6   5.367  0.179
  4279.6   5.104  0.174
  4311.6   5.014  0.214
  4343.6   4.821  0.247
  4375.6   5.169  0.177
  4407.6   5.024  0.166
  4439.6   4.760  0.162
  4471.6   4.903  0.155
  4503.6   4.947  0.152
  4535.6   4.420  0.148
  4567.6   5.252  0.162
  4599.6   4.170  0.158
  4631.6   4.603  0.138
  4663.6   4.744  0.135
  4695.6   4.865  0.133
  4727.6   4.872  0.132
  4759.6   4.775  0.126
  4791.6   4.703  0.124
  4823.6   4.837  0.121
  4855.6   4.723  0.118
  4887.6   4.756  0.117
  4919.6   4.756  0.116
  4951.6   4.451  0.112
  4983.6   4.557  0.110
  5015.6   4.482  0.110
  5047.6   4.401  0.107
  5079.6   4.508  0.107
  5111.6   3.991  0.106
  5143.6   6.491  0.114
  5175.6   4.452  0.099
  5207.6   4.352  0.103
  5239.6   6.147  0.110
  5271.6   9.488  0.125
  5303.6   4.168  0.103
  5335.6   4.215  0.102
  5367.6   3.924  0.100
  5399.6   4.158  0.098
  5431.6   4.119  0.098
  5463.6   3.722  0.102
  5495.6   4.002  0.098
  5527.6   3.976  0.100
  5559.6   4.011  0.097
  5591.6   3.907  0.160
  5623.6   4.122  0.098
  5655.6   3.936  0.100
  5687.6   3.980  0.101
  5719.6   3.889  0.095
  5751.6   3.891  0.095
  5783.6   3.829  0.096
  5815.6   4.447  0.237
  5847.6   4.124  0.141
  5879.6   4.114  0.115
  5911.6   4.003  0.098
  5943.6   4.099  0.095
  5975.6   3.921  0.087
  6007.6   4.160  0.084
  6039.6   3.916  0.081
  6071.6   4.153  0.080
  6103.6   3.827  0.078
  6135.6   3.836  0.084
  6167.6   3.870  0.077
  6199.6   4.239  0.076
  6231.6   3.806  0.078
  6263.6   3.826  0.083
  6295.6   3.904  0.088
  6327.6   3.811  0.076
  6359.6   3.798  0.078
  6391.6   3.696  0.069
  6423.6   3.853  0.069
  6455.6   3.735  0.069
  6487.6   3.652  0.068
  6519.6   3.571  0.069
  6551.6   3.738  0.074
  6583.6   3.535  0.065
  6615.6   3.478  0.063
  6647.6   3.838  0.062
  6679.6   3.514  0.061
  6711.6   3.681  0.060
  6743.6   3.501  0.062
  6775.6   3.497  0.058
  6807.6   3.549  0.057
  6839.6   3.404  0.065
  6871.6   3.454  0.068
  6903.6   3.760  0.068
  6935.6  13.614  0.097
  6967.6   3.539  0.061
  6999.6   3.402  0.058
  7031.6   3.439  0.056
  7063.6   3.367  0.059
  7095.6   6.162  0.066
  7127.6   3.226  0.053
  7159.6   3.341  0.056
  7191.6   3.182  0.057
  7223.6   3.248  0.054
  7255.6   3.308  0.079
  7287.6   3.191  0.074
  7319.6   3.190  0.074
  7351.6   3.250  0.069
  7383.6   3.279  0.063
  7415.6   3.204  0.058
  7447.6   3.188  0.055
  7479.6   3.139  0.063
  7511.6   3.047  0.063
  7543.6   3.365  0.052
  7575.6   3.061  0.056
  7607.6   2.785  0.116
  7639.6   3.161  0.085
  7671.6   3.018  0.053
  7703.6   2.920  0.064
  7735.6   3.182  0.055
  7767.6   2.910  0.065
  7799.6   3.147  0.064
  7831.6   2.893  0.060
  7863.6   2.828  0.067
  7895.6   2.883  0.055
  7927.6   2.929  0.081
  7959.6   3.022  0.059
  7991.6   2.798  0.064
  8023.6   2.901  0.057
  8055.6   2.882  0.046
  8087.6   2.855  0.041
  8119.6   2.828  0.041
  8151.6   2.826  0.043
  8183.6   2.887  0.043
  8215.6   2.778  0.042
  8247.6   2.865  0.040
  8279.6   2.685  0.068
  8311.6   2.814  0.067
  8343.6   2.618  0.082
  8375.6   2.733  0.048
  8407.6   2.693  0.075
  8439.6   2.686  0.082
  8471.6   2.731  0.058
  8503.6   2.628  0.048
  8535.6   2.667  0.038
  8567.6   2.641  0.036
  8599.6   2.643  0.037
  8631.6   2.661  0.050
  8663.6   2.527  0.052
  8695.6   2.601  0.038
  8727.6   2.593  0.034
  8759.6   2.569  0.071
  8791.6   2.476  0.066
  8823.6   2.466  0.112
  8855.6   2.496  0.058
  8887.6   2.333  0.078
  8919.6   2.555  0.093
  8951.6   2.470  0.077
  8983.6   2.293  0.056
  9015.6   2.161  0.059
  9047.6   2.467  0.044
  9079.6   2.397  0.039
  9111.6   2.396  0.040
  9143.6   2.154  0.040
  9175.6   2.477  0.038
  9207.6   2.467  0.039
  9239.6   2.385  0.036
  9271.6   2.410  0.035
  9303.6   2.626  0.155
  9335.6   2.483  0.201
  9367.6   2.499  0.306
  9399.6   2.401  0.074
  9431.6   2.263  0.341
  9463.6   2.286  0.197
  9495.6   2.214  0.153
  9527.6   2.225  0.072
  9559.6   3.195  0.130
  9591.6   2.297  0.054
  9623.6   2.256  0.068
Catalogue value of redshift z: 0.06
